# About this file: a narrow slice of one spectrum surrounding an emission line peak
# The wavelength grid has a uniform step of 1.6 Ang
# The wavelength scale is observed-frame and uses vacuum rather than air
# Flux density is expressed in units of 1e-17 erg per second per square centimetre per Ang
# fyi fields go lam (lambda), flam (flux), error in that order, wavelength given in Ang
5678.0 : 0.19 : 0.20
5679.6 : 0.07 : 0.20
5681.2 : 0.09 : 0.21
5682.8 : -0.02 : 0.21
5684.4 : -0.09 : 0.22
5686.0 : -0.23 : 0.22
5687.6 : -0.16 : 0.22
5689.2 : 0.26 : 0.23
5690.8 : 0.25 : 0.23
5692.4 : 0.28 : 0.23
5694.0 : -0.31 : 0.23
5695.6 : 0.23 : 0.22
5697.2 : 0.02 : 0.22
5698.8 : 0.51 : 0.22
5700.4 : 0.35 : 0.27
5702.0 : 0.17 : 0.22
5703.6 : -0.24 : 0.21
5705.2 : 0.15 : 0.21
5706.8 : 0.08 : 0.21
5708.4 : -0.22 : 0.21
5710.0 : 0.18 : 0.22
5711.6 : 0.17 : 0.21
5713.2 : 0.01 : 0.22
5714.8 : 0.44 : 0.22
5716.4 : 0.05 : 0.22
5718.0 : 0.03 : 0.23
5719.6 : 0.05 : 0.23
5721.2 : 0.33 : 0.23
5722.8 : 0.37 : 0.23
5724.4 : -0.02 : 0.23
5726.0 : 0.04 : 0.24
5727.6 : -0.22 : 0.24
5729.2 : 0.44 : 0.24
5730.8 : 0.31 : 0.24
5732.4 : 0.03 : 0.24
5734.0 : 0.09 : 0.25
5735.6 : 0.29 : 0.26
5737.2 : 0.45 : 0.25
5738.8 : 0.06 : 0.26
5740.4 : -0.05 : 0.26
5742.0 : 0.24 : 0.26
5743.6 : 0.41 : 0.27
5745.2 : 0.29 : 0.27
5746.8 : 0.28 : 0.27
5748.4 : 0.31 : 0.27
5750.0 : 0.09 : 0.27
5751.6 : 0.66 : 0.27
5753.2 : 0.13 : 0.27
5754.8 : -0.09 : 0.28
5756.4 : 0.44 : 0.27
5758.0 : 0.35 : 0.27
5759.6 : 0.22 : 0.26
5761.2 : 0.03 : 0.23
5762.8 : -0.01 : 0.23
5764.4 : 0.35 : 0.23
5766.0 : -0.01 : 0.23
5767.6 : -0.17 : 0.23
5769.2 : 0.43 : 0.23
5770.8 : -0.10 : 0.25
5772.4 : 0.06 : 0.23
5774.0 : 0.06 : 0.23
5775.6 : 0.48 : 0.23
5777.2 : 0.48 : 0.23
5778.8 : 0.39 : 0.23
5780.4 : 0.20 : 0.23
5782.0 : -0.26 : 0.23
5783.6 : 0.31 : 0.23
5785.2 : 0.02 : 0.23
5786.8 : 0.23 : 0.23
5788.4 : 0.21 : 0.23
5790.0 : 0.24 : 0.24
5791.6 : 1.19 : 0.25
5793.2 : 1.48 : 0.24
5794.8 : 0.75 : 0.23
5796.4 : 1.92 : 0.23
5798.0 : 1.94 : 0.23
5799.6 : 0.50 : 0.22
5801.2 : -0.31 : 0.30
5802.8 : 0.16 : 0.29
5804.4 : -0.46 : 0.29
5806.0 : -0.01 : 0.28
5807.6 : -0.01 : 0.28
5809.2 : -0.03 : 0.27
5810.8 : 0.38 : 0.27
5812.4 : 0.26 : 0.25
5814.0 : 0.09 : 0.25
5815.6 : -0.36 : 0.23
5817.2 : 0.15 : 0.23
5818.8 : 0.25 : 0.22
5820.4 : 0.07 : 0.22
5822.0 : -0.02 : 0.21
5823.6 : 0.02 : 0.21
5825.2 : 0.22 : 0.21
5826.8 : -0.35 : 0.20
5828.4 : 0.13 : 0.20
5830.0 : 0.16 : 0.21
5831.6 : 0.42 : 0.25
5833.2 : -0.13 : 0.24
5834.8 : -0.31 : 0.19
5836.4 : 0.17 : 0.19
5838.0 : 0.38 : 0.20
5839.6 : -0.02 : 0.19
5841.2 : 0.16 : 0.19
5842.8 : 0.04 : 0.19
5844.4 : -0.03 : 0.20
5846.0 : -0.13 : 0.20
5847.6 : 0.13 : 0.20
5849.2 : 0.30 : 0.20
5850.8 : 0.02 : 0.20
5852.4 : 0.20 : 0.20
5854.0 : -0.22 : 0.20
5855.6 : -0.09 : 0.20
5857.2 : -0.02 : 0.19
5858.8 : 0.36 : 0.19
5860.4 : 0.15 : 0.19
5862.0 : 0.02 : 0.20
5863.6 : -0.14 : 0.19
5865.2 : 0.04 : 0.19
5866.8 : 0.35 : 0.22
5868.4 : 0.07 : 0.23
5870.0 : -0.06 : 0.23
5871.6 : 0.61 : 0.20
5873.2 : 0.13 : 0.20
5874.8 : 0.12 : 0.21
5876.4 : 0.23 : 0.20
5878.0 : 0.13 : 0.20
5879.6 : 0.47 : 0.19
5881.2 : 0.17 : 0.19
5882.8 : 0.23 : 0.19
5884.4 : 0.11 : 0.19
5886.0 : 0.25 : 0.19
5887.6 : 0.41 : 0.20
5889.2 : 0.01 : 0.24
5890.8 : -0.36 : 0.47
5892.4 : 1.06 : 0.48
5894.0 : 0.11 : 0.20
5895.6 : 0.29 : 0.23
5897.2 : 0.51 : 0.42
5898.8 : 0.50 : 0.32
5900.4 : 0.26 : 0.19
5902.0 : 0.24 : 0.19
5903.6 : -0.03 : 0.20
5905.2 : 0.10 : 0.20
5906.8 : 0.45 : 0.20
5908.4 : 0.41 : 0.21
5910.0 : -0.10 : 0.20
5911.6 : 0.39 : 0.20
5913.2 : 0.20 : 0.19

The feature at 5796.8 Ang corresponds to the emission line [O II] 3727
